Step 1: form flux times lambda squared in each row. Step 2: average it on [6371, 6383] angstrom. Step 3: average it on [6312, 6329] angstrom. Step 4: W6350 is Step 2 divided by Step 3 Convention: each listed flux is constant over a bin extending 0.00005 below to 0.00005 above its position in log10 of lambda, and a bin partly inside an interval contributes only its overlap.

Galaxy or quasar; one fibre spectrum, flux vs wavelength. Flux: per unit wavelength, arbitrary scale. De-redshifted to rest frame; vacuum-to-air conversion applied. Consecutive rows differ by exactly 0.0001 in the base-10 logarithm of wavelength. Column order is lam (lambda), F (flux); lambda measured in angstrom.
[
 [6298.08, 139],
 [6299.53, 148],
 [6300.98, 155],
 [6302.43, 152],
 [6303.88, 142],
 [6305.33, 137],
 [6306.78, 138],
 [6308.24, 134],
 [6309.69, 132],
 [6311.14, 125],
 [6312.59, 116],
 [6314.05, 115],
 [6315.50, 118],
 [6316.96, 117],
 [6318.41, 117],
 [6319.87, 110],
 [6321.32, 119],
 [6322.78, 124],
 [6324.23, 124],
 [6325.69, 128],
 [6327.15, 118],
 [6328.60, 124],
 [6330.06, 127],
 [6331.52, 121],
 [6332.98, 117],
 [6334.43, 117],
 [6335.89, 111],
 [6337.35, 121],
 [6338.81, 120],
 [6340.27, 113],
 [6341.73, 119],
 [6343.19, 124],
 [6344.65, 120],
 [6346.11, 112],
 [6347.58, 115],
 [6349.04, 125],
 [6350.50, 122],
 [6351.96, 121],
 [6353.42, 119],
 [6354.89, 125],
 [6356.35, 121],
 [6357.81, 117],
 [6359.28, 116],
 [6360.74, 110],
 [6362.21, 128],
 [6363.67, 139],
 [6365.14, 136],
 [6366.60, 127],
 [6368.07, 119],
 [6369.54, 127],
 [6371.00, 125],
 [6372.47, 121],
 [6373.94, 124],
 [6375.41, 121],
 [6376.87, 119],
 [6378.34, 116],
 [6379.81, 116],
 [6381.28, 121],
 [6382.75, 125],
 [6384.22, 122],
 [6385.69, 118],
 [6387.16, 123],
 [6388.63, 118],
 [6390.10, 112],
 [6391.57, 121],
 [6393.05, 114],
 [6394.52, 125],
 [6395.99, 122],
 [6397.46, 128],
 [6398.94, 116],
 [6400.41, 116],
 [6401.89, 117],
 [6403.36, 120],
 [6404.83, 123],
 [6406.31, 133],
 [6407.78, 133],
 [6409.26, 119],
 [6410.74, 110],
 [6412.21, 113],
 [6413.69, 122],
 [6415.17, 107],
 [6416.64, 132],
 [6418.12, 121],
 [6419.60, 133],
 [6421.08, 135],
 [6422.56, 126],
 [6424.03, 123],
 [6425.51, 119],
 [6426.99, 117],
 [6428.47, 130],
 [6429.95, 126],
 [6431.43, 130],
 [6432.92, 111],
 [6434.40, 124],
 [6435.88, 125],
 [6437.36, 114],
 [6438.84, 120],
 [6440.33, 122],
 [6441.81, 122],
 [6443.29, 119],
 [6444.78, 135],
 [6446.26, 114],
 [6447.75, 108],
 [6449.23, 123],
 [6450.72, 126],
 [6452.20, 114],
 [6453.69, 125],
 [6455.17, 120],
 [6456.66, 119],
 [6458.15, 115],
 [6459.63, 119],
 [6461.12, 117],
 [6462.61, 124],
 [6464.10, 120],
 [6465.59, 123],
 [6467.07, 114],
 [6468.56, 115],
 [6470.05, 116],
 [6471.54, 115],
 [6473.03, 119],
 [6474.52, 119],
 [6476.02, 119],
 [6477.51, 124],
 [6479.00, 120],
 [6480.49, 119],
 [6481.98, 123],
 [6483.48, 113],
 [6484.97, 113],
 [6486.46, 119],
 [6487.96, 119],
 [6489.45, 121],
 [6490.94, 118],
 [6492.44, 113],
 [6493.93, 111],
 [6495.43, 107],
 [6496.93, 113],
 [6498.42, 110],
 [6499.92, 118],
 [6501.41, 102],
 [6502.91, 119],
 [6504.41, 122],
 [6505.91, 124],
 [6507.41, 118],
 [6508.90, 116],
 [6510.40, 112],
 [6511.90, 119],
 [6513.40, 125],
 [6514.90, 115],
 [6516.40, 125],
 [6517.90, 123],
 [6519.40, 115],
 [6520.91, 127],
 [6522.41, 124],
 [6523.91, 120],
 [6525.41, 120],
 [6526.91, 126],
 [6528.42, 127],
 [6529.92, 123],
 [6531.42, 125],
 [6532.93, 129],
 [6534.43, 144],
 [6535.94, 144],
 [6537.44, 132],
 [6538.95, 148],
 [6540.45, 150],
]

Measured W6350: 1.03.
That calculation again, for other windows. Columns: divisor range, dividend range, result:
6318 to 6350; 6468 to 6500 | 1.02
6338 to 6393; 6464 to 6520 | 1.01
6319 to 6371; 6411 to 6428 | 1.03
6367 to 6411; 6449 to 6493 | 1.01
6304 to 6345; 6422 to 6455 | 1.03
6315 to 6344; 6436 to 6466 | 1.04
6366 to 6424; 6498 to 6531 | 1.02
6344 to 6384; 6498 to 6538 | 1.06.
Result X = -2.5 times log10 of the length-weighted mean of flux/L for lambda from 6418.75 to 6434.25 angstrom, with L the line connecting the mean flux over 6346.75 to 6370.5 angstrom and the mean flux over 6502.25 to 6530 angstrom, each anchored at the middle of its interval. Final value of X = -0.02 mag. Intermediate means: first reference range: 123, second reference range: 121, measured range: 125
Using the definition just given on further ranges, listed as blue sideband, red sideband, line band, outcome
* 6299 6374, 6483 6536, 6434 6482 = 0.01 mag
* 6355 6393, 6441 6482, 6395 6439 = -0.02 mag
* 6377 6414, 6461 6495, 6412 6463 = -0.02 mag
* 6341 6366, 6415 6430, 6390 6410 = 0.02 mag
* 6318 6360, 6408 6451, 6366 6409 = -0.01 mag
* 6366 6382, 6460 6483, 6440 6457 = -0.01 mag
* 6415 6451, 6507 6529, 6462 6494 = 0.03 mag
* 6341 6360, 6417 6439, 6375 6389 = 0.01 mag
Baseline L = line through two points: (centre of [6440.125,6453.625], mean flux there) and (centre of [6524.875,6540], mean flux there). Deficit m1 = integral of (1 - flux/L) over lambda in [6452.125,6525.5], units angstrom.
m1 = 4.8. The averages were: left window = 121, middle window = 118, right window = 132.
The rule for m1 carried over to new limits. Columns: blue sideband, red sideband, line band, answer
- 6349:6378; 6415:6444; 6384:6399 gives 0.4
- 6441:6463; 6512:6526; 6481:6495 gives 0.5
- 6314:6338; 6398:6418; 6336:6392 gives -0.5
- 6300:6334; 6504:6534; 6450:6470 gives 0.7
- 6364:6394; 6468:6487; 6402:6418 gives -0.1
